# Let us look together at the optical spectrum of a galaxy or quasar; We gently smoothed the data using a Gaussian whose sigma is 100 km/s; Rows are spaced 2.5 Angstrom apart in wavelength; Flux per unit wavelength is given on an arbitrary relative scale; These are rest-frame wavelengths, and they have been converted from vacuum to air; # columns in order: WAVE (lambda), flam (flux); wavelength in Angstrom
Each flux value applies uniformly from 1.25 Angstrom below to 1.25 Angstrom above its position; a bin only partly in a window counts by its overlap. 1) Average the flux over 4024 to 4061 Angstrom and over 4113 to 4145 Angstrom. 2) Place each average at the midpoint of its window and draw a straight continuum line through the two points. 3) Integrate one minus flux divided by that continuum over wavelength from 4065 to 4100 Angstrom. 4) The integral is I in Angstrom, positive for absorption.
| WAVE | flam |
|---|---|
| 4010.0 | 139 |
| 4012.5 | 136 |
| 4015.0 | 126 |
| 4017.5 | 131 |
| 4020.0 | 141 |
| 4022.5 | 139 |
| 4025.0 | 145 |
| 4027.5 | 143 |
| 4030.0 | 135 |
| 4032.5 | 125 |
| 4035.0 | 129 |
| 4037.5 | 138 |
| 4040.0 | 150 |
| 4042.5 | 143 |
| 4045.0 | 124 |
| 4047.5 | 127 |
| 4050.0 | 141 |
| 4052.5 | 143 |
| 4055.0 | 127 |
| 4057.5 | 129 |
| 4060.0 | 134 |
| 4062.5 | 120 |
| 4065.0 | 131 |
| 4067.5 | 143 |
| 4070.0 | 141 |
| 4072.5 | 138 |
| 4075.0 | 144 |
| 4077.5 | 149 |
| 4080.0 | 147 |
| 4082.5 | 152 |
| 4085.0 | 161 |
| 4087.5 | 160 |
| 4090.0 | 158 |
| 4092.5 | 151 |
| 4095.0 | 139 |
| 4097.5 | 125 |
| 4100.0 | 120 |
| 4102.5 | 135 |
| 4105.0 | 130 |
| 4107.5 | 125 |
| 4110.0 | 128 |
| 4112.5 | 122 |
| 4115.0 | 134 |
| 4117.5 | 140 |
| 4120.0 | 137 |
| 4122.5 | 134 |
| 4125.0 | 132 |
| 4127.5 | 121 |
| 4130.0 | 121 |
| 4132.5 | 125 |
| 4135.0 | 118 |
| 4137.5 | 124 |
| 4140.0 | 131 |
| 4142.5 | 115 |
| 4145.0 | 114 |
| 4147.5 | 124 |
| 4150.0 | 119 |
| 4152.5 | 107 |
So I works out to -3.6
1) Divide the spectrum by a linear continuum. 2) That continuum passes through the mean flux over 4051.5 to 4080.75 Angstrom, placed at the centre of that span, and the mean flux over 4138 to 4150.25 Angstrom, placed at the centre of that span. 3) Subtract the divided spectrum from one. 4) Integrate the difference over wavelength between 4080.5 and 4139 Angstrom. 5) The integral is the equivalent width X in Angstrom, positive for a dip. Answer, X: -2.9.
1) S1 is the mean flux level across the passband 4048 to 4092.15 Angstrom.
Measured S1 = 142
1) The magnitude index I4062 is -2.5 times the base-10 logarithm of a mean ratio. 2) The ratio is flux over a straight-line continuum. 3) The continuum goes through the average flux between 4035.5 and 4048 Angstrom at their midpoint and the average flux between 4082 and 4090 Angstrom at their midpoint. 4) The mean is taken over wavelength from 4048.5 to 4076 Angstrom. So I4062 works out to 0.09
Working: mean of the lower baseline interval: 137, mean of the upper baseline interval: 158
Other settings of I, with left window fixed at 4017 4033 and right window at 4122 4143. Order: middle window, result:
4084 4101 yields -2.0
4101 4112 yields -0.1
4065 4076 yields -0.7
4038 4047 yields -0.1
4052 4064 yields 0.4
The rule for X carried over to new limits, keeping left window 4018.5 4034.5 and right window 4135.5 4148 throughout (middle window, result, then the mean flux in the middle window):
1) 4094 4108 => -0.23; 129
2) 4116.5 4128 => -0.87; 133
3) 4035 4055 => -0.28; 137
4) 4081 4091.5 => -2.30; 157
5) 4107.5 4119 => -0.48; 130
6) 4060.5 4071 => -0.13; 134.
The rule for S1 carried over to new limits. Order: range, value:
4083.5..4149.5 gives 132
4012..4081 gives 136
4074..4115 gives 140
